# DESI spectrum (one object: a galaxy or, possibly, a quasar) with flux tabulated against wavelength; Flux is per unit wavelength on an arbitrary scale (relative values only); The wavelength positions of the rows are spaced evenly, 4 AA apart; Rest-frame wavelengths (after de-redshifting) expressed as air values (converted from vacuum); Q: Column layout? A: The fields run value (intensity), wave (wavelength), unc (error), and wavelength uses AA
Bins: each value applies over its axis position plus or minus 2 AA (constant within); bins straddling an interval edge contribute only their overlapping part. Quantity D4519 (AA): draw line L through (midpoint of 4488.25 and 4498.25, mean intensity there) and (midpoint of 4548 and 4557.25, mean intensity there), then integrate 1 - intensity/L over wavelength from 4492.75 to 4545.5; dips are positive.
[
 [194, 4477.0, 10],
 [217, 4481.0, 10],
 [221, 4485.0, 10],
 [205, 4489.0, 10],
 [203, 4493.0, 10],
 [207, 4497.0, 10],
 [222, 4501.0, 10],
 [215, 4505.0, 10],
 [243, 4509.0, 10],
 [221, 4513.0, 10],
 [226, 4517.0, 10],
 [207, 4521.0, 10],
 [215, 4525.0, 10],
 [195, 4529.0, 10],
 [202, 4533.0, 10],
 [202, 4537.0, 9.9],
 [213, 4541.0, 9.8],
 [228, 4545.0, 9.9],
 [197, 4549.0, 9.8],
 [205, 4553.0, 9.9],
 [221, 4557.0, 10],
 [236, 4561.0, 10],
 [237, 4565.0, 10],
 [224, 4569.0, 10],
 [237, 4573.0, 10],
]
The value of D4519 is -2.2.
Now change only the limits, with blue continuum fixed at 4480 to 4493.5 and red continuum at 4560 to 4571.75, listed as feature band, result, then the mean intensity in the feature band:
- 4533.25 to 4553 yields 1.5 AA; 209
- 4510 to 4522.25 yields -0.1 AA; 221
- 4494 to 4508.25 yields 0.0 AA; 216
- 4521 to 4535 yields 1.1 AA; 204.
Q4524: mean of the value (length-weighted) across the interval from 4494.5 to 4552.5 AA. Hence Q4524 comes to 213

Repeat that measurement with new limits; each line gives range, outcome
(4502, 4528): 220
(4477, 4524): 216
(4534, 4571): 218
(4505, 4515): 229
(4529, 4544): 206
